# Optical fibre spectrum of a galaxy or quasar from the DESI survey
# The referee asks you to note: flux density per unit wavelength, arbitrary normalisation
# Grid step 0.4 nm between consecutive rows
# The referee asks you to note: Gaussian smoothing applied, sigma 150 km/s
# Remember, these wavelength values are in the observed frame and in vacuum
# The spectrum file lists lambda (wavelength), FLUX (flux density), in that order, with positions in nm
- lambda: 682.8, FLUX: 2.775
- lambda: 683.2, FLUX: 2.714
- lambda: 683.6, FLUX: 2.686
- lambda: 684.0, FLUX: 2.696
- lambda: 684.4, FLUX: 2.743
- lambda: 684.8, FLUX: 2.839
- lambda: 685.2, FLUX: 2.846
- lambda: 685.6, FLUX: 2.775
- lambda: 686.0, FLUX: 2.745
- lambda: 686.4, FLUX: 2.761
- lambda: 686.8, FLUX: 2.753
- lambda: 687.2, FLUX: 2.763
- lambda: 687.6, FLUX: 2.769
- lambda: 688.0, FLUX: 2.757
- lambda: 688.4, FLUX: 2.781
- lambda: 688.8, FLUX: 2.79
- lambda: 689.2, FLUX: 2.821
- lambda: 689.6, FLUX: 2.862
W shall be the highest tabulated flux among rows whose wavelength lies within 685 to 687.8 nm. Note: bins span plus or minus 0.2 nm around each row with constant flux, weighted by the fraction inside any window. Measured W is 2.846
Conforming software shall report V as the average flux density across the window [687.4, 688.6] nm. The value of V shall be 2.77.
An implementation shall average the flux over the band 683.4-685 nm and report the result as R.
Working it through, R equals 2.74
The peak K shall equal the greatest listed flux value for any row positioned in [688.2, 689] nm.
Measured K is 2.79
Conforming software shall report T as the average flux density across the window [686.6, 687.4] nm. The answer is 2.76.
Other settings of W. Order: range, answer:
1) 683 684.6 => 2.743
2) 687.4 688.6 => 2.781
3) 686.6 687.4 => 2.763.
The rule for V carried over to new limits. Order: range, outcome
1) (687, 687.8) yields 2.77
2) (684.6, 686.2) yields 2.8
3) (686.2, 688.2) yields 2.76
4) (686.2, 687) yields 2.76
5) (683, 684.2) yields 2.7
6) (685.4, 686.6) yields 2.76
